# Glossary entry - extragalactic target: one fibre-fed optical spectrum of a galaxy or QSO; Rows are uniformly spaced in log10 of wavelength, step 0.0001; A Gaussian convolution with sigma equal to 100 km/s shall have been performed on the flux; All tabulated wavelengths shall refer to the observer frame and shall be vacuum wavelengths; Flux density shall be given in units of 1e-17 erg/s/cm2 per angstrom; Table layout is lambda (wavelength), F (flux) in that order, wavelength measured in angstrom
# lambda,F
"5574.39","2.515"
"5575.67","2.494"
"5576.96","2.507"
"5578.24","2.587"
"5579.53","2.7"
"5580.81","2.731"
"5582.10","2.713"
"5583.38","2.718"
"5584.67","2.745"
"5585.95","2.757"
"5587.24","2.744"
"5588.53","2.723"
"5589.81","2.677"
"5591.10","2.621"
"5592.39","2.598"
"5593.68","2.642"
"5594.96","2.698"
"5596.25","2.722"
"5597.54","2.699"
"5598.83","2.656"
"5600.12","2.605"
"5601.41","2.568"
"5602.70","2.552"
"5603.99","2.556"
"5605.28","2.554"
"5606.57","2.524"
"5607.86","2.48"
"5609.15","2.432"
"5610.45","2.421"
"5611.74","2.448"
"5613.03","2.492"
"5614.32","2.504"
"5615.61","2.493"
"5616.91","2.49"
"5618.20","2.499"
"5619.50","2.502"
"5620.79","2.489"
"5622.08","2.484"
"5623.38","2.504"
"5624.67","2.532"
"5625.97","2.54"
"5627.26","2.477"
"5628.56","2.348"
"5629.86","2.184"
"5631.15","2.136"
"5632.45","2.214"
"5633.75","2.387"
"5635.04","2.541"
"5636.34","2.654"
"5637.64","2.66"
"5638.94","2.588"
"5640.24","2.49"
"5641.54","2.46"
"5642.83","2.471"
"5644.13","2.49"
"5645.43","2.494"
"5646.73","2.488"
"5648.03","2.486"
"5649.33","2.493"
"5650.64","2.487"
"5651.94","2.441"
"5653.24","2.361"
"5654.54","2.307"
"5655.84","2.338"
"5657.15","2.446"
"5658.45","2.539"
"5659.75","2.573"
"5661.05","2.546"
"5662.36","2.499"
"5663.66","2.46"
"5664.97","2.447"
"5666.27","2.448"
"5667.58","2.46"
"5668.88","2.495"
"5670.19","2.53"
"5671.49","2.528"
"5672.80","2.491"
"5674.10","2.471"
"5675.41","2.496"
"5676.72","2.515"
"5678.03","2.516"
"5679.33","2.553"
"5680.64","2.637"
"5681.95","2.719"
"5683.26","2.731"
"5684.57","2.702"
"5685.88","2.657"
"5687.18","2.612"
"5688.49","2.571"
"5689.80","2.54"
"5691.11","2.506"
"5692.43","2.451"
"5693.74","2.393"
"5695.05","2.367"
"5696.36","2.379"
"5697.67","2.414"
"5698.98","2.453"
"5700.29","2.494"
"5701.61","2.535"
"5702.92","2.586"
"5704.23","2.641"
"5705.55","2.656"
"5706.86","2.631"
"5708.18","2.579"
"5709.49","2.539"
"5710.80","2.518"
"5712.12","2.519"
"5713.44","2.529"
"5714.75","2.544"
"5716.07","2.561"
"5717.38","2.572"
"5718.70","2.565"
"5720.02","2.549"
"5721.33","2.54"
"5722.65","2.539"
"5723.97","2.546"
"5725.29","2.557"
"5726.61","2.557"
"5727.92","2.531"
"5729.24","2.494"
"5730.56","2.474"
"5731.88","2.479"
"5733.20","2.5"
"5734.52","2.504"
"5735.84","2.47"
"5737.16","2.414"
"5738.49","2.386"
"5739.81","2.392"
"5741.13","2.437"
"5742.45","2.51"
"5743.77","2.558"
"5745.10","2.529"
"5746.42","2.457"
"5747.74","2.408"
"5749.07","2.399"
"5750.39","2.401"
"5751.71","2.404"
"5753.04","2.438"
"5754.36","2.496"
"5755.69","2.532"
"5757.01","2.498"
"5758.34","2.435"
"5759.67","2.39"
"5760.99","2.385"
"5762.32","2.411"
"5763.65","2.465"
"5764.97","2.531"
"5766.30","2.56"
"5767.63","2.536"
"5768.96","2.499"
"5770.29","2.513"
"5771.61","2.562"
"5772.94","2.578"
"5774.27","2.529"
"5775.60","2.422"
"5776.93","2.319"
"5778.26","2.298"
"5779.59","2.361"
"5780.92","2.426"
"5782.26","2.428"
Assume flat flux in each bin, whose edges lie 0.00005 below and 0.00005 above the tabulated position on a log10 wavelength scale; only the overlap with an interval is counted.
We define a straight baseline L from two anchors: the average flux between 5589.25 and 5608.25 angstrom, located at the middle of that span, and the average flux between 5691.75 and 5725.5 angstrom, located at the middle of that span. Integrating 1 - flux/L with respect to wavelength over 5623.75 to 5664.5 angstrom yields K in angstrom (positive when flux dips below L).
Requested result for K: 1.9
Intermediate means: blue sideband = 2.61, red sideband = 2.52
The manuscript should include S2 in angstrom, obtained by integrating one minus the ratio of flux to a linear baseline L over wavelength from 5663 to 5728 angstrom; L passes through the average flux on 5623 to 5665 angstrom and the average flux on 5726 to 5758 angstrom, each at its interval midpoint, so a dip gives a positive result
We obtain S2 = -1.9 angstrom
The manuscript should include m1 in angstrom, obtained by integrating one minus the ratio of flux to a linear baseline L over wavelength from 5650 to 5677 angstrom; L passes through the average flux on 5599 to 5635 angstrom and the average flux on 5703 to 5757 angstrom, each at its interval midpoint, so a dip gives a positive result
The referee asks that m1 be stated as 0.1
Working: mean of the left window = 2.46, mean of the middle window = 2.47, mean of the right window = 2.51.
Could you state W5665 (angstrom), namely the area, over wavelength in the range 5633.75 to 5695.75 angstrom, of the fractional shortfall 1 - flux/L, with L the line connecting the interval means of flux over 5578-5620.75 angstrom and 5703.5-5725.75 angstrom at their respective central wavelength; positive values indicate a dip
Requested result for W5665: 1.6 angstrom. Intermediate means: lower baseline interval 2.6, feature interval 2.51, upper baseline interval 2.56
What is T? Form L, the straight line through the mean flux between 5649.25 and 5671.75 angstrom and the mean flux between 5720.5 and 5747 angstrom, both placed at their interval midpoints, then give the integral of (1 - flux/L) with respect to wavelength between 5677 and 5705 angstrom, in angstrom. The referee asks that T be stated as -0.8 angstrom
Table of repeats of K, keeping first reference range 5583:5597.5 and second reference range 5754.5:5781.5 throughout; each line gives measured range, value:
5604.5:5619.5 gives 1.01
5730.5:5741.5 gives 0.24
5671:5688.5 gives -0.06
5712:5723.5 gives -0.09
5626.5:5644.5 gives 1.37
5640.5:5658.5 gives 1.17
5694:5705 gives 0.30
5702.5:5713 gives -0.17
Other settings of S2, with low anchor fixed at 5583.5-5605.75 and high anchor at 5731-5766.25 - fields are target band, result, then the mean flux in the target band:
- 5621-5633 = 1.1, 2.39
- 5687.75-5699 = 0.3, 2.45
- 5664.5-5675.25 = 0.3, 2.49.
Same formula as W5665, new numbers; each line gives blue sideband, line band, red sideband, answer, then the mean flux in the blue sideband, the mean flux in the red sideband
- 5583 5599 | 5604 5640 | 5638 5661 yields 1.51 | 2.69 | 2.47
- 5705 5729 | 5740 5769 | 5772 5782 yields 0.07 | 2.56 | 2.42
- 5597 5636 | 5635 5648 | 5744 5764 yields -0.31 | 2.48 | 2.44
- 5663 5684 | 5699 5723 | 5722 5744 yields -0.51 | 2.53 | 2.49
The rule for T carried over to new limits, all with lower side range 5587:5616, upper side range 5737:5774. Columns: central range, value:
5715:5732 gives -0.3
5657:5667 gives 0.2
